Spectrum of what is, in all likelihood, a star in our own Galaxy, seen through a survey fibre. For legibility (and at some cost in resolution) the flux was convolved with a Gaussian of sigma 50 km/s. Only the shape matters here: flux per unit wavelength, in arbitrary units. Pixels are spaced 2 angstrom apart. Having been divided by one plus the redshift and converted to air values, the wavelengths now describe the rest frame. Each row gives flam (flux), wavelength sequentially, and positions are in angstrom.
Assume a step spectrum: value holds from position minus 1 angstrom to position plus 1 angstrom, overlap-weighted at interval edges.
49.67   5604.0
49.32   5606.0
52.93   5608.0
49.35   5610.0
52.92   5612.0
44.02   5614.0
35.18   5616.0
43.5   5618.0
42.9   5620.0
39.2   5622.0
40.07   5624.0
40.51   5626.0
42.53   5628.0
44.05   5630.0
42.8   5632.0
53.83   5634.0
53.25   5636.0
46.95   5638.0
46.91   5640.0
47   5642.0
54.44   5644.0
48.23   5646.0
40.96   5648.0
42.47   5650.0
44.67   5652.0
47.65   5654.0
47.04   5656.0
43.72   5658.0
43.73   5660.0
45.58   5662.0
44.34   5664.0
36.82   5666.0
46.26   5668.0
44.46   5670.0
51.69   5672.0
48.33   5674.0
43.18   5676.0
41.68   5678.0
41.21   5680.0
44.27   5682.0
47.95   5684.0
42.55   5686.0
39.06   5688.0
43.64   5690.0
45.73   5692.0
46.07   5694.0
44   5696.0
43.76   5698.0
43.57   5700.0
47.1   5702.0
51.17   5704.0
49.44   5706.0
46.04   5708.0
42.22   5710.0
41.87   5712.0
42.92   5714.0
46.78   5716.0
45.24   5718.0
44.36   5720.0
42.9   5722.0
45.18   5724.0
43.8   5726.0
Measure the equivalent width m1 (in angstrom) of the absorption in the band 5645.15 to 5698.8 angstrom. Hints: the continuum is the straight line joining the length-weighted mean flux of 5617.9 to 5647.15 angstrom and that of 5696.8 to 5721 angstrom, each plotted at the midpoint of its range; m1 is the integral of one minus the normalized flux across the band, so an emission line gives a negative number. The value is 1.4 angstrom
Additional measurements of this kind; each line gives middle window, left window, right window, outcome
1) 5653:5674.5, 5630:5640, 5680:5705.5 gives 0.6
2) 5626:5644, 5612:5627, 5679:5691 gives -2.3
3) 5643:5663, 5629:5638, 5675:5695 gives 0.3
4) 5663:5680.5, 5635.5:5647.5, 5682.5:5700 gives 0.6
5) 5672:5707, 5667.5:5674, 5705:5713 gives 0.9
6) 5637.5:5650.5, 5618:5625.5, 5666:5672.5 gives -1.1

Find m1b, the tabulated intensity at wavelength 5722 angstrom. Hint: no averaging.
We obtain 42.9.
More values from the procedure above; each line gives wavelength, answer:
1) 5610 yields 49.35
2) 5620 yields 42.9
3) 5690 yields 43.64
